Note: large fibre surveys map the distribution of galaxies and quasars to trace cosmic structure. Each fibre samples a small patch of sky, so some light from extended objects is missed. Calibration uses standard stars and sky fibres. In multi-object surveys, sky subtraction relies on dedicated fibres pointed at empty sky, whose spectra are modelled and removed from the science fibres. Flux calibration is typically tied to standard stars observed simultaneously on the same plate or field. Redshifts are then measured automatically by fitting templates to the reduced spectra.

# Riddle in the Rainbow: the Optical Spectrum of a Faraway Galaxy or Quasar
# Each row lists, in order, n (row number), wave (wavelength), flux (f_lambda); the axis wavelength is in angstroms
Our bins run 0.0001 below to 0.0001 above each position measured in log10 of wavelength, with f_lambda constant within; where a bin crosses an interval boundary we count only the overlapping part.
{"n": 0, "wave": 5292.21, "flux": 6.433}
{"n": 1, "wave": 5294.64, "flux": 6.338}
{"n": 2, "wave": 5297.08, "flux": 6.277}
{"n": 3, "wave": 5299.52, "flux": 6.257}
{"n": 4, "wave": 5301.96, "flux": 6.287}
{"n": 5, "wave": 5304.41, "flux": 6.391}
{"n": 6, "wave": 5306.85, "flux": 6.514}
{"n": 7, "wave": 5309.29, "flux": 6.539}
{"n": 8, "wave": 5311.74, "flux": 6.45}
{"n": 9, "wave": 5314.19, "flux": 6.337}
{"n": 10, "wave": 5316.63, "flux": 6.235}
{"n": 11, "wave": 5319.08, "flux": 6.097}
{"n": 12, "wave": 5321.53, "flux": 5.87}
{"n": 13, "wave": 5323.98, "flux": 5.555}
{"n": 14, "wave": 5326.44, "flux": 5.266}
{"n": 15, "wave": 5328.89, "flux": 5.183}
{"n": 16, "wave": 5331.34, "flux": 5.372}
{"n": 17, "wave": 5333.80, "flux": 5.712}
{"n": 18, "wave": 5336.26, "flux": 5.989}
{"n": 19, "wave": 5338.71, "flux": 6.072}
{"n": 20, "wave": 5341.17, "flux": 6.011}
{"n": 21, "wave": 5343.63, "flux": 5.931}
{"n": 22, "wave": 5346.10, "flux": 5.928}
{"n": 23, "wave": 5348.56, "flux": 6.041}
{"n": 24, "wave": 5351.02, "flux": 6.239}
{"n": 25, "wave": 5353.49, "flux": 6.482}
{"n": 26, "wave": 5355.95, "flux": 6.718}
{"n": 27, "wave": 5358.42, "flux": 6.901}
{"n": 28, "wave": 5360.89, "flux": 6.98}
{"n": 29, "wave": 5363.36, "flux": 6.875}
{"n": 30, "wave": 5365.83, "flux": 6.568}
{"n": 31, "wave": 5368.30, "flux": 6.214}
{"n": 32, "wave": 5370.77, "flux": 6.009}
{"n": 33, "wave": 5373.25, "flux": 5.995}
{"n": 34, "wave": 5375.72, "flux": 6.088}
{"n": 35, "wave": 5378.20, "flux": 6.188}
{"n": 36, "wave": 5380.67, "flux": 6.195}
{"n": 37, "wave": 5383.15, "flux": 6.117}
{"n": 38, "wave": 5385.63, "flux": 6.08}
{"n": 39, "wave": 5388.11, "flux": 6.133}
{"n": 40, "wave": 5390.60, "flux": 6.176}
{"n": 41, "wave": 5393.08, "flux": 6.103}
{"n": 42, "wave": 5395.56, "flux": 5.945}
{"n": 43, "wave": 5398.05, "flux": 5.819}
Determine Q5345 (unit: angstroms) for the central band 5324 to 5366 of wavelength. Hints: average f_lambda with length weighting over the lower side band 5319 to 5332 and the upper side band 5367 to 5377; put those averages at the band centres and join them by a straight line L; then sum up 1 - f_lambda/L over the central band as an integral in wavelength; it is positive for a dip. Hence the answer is -2.5 angstroms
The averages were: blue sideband 5.52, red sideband 6.08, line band 6.11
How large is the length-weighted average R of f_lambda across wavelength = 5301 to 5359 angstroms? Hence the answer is 6.08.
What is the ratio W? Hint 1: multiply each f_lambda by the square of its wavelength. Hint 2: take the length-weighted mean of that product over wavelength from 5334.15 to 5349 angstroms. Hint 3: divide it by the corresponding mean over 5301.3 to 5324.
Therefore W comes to 0.96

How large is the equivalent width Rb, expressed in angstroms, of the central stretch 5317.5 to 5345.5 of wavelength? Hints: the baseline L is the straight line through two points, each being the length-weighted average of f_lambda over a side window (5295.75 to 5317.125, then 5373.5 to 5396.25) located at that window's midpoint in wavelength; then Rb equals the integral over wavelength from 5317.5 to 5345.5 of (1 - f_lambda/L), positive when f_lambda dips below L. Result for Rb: 2.4 angstroms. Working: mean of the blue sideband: 6.37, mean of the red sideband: 6.11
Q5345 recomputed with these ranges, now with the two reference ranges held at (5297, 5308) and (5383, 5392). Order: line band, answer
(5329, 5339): 0.9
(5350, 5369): -1.3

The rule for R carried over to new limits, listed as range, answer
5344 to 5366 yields 6.5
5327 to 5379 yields 6.16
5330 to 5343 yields 5.83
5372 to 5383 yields 6.12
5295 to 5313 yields 6.38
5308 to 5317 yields 6.41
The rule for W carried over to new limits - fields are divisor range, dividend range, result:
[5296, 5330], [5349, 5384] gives 1.07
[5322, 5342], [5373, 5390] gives 1.10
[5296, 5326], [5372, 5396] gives 1.01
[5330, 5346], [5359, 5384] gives 1.10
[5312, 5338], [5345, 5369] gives 1.14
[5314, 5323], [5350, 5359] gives 1.09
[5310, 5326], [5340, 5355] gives 1.02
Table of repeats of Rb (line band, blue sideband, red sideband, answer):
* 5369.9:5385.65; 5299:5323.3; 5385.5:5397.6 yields 0.0 angstroms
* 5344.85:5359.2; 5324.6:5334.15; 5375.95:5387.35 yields -1.7 angstroms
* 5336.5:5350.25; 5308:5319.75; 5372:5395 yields 0.5 angstroms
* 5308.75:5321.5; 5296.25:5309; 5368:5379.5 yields 0.1 angstroms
